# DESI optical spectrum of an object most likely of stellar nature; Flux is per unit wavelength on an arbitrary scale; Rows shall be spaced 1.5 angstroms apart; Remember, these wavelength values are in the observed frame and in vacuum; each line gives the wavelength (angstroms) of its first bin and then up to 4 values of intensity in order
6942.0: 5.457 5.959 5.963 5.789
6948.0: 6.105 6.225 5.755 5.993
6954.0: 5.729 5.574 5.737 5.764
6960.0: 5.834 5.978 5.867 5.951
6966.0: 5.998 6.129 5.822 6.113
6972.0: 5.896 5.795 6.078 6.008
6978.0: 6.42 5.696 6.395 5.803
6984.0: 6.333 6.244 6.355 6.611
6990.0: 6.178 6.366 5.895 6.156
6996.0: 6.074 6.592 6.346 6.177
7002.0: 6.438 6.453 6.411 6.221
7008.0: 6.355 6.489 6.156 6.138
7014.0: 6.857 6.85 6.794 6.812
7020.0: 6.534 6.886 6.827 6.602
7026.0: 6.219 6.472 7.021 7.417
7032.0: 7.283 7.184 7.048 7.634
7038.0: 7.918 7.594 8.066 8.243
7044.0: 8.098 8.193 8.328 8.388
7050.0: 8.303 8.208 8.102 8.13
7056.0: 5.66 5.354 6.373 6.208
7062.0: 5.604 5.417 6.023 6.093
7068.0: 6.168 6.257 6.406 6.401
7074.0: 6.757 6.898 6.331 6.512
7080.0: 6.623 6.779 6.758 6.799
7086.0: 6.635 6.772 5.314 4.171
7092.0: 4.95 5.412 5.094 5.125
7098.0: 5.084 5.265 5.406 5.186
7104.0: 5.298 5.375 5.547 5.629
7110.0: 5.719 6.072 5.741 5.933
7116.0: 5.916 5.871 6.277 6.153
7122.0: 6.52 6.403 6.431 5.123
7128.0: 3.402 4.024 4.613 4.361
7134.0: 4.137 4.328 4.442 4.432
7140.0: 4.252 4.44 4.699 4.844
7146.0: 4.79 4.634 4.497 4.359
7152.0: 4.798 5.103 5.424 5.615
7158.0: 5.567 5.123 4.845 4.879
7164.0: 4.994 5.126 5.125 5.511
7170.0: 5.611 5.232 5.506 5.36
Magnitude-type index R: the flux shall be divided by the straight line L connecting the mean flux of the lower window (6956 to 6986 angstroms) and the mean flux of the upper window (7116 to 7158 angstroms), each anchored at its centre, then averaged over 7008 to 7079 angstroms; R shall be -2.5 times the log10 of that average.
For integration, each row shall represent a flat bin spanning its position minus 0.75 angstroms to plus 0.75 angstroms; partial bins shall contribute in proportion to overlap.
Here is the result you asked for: -0.24 mag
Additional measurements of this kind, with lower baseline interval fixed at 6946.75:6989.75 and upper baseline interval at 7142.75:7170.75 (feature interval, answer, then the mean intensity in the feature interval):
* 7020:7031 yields -0.181 mag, 6.75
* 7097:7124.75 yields -0.095 mag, 5.75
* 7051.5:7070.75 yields -0.152 mag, 6.36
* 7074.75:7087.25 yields -0.224 mag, 6.67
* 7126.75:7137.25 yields 0.219 mag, 4.22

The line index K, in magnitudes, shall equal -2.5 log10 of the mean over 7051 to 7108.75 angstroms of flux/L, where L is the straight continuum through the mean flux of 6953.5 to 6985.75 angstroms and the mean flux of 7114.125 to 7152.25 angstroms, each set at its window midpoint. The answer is -0.14 mag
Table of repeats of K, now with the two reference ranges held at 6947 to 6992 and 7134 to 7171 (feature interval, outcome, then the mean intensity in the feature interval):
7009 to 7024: -0.160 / 6.64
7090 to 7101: 0.037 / 5.06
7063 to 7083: -0.187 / 6.39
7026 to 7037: -0.248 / 7.08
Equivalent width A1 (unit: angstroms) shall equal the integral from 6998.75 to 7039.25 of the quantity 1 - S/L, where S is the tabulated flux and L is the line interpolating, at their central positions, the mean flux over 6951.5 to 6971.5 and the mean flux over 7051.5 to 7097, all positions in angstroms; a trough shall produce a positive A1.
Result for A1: -4.6 angstroms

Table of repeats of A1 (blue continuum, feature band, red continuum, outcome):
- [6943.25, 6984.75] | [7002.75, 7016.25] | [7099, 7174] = -1.6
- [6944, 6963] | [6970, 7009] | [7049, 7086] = -0.7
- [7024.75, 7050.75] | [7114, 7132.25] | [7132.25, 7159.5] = -0.6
